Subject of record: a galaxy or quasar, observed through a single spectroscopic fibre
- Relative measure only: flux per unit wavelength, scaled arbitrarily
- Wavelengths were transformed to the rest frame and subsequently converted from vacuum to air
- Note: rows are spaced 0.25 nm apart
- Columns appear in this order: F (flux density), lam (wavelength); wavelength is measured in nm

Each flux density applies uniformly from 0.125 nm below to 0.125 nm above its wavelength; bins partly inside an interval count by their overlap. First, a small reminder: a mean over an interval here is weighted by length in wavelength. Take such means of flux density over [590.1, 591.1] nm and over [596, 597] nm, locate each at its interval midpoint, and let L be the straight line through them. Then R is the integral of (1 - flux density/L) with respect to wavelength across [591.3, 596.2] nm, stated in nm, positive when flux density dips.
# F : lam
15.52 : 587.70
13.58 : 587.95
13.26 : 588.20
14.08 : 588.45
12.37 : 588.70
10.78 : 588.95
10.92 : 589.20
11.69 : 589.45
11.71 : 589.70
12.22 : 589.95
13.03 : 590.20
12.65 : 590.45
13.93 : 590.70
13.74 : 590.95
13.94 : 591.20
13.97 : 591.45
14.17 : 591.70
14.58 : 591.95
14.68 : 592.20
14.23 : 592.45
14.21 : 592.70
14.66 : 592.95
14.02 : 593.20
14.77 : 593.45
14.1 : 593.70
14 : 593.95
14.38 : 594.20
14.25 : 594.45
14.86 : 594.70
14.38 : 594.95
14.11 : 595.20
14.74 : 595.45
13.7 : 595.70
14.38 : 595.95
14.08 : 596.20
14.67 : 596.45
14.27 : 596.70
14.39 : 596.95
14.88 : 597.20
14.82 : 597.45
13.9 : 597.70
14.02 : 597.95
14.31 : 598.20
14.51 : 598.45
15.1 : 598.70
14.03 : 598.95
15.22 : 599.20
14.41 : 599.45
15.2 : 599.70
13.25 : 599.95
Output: -0.15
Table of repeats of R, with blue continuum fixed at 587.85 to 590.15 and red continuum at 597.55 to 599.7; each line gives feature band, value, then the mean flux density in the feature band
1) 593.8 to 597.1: -0.14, 14.3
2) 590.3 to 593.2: -0.25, 14.1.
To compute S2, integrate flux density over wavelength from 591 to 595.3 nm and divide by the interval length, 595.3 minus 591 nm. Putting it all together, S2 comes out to 14.3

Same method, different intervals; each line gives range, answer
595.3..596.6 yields 14.3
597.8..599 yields 14.4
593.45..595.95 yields 14.3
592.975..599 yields 14.4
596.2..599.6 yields 14.5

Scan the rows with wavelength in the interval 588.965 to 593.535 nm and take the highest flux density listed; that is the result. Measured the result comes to 14.77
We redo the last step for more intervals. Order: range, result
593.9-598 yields 14.88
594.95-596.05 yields 14.74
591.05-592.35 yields 14.68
